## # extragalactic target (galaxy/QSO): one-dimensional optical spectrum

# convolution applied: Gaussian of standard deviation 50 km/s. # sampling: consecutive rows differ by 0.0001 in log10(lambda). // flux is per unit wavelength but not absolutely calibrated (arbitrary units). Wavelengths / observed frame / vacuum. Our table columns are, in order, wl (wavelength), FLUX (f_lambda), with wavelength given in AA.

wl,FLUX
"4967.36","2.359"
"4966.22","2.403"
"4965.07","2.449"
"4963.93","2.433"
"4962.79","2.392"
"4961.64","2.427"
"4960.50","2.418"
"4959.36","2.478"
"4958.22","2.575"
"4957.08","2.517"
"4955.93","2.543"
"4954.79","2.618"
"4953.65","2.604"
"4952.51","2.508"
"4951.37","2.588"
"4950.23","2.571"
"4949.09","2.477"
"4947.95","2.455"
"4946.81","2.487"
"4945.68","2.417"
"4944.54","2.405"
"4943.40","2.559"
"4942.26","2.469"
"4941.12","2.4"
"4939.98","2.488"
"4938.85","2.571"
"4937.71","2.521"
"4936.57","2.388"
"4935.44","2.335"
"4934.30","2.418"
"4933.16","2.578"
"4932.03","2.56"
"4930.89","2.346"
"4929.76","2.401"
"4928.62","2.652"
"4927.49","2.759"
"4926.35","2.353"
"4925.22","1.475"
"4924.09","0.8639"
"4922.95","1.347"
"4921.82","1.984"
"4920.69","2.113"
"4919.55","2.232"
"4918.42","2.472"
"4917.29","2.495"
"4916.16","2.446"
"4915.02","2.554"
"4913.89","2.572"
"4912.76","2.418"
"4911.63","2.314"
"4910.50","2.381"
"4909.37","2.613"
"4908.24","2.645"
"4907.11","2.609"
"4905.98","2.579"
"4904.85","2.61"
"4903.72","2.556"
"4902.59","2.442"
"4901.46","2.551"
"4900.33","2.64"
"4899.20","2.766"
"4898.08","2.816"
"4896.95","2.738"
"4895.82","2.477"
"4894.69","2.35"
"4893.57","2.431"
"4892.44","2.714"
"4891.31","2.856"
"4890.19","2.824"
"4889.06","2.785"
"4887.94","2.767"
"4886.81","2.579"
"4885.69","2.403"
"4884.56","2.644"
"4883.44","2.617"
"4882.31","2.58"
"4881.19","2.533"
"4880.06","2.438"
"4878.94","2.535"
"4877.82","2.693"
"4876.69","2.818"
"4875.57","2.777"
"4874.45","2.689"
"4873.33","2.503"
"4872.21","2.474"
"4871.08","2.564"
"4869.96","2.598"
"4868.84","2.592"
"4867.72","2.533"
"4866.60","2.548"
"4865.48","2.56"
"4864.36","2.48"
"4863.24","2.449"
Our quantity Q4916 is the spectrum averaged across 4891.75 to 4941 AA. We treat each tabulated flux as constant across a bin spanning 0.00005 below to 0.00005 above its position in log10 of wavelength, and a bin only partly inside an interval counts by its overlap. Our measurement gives 2.41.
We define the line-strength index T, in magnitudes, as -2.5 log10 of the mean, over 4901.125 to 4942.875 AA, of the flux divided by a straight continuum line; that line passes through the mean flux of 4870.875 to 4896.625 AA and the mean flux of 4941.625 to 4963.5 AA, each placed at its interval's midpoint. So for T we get 0.082 mag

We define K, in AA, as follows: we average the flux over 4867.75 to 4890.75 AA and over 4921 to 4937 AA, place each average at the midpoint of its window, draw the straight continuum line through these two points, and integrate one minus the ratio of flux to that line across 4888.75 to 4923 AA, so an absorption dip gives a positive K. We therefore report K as -1.8 AA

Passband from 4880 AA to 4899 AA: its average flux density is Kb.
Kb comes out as 2.63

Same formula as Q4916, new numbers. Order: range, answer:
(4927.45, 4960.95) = 2.5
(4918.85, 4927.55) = 1.85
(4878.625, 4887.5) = 2.54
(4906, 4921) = 2.46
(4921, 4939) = 2.21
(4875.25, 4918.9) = 2.59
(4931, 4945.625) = 2.47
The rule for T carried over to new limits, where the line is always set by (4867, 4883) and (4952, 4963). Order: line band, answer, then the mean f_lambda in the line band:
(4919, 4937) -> 0.169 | 2.17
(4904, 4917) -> 0.016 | 2.52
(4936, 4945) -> 0.022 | 2.48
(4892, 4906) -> -0.008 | 2.59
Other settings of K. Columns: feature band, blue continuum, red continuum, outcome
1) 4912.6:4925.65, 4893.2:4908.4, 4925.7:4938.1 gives 2.3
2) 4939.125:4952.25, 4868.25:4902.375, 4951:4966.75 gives 0.2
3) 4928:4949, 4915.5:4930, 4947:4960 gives -1.3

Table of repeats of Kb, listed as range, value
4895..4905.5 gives 2.61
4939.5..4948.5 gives 2.46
